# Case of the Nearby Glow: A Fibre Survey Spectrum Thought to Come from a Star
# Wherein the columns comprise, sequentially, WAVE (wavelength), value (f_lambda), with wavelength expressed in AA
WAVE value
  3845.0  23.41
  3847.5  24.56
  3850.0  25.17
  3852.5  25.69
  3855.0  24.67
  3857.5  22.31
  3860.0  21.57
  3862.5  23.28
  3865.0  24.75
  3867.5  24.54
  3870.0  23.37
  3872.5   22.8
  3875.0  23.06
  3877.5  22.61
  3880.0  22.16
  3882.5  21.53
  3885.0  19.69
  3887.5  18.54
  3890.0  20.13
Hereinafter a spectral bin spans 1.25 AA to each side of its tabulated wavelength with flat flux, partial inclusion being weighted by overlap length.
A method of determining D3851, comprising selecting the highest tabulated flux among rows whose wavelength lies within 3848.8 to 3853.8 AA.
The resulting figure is 25.69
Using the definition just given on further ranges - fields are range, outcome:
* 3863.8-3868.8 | 24.75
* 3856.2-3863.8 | 23.28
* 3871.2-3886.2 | 23.06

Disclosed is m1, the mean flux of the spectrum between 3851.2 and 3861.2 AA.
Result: 23.6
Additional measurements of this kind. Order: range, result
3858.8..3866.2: 23.2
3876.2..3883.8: 22.1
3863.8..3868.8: 24.6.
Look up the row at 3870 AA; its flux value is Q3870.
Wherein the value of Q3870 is 23.37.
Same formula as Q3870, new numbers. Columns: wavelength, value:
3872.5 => 22.8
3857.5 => 22.31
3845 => 23.41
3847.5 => 24.56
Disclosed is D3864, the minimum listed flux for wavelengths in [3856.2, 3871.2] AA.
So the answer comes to 21.57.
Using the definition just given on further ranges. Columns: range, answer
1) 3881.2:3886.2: 19.69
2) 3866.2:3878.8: 22.61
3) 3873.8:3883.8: 21.53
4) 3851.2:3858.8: 22.31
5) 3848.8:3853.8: 25.17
